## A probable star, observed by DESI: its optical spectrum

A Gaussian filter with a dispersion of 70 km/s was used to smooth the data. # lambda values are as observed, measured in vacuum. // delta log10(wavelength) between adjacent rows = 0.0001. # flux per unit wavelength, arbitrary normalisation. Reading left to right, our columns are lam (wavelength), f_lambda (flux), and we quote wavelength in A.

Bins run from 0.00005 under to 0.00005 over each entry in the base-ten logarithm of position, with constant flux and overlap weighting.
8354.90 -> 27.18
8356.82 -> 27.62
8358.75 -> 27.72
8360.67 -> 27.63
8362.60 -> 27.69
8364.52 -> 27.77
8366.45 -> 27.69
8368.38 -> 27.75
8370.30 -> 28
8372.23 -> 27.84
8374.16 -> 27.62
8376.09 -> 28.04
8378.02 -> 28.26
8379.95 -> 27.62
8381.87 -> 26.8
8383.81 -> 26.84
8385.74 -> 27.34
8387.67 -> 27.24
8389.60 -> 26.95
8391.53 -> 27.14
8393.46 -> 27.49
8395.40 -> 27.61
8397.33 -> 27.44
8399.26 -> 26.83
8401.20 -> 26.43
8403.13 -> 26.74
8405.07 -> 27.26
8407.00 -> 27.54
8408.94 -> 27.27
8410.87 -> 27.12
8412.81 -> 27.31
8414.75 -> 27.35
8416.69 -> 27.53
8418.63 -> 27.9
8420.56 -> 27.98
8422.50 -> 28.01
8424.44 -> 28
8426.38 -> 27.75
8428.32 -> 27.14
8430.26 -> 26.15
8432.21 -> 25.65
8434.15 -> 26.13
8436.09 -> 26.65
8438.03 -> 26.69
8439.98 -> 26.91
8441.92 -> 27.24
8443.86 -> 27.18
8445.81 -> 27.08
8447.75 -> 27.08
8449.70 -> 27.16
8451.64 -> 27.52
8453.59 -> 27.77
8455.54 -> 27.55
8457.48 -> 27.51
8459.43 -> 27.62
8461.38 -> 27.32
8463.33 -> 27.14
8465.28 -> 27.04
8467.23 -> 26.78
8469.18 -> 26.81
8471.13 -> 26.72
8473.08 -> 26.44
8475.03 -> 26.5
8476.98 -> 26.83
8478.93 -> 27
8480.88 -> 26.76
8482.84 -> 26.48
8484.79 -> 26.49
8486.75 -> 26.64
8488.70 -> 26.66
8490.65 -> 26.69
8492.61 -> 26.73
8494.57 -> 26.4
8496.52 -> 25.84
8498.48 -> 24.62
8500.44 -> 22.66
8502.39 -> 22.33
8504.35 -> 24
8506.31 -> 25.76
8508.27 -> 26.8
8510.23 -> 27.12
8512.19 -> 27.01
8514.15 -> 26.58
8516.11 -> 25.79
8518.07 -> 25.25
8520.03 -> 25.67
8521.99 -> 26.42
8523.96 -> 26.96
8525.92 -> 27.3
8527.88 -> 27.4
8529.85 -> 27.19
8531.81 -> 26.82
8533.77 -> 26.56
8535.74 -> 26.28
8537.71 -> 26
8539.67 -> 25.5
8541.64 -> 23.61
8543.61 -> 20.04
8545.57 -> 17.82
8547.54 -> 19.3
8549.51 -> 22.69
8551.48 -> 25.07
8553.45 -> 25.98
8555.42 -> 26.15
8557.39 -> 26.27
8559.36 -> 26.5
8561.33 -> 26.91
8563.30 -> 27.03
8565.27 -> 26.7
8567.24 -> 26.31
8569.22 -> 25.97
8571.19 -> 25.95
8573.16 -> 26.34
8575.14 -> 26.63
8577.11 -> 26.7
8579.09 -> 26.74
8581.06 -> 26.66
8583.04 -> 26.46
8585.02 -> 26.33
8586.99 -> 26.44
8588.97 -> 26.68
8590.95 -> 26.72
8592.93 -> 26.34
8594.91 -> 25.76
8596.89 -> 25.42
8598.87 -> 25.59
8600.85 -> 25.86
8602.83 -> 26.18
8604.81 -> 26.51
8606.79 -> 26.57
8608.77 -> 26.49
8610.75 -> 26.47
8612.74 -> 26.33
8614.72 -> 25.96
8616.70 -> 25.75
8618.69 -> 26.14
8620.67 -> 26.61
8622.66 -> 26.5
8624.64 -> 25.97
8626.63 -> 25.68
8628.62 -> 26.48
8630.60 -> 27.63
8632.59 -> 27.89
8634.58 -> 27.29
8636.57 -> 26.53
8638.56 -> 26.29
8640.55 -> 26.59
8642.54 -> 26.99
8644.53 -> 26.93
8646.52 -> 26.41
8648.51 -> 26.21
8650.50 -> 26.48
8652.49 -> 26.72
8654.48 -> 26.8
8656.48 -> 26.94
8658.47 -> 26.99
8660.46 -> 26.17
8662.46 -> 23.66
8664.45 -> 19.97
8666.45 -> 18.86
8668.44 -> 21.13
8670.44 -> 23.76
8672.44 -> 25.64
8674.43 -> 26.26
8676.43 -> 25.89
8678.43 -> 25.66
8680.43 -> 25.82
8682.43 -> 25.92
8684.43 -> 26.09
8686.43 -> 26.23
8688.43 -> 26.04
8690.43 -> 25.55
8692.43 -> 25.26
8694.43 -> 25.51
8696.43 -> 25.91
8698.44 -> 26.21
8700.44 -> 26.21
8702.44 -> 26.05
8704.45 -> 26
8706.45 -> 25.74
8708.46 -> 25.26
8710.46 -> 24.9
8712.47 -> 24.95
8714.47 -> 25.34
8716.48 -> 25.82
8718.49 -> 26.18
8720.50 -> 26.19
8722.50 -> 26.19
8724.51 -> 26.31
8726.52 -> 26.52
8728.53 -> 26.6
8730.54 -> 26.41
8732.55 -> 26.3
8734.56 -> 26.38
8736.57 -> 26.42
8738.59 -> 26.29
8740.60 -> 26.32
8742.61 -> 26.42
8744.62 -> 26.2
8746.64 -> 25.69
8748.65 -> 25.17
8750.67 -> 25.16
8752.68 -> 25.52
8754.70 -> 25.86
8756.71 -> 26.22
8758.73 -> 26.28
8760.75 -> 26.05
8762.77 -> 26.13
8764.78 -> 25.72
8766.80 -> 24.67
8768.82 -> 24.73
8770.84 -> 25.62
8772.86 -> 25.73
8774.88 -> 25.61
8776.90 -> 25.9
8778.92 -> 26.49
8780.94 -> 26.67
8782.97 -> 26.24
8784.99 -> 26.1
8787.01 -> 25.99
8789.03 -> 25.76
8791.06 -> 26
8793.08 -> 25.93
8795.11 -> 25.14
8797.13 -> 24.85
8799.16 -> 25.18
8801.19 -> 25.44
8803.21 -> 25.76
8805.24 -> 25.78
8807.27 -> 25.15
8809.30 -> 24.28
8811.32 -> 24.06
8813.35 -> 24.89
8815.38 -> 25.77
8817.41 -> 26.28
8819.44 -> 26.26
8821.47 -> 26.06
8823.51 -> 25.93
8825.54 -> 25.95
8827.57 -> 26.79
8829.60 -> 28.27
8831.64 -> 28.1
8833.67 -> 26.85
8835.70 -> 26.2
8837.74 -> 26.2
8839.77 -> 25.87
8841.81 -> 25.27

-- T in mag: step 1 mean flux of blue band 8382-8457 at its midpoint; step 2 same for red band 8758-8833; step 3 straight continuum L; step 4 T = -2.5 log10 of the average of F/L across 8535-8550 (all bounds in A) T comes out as 0.18 mag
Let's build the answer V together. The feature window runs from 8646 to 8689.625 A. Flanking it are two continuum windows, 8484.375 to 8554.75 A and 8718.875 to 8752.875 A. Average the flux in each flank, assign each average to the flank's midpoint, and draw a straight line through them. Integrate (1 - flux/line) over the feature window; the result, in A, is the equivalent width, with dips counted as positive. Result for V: 1.2 A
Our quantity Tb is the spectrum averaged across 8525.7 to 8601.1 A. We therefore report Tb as 25.6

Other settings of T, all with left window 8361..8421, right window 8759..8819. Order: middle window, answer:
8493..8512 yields 0.07 mag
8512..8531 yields 0.01 mag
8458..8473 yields 0.00 mag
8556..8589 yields 0.00 mag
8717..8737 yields -0.02 mag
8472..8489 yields 0.01 mag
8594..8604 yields 0.03 mag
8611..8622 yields 0.01 mag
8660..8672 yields 0.18 mag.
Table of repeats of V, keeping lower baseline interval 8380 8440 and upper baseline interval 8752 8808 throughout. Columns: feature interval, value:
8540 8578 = 2.5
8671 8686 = 0.2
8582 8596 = 0.0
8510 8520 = 0.2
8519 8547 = 1.6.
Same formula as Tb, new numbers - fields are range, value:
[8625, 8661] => 26.7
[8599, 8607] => 26.2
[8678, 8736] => 25.9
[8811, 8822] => 25.6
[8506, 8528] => 26.5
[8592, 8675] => 25.8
